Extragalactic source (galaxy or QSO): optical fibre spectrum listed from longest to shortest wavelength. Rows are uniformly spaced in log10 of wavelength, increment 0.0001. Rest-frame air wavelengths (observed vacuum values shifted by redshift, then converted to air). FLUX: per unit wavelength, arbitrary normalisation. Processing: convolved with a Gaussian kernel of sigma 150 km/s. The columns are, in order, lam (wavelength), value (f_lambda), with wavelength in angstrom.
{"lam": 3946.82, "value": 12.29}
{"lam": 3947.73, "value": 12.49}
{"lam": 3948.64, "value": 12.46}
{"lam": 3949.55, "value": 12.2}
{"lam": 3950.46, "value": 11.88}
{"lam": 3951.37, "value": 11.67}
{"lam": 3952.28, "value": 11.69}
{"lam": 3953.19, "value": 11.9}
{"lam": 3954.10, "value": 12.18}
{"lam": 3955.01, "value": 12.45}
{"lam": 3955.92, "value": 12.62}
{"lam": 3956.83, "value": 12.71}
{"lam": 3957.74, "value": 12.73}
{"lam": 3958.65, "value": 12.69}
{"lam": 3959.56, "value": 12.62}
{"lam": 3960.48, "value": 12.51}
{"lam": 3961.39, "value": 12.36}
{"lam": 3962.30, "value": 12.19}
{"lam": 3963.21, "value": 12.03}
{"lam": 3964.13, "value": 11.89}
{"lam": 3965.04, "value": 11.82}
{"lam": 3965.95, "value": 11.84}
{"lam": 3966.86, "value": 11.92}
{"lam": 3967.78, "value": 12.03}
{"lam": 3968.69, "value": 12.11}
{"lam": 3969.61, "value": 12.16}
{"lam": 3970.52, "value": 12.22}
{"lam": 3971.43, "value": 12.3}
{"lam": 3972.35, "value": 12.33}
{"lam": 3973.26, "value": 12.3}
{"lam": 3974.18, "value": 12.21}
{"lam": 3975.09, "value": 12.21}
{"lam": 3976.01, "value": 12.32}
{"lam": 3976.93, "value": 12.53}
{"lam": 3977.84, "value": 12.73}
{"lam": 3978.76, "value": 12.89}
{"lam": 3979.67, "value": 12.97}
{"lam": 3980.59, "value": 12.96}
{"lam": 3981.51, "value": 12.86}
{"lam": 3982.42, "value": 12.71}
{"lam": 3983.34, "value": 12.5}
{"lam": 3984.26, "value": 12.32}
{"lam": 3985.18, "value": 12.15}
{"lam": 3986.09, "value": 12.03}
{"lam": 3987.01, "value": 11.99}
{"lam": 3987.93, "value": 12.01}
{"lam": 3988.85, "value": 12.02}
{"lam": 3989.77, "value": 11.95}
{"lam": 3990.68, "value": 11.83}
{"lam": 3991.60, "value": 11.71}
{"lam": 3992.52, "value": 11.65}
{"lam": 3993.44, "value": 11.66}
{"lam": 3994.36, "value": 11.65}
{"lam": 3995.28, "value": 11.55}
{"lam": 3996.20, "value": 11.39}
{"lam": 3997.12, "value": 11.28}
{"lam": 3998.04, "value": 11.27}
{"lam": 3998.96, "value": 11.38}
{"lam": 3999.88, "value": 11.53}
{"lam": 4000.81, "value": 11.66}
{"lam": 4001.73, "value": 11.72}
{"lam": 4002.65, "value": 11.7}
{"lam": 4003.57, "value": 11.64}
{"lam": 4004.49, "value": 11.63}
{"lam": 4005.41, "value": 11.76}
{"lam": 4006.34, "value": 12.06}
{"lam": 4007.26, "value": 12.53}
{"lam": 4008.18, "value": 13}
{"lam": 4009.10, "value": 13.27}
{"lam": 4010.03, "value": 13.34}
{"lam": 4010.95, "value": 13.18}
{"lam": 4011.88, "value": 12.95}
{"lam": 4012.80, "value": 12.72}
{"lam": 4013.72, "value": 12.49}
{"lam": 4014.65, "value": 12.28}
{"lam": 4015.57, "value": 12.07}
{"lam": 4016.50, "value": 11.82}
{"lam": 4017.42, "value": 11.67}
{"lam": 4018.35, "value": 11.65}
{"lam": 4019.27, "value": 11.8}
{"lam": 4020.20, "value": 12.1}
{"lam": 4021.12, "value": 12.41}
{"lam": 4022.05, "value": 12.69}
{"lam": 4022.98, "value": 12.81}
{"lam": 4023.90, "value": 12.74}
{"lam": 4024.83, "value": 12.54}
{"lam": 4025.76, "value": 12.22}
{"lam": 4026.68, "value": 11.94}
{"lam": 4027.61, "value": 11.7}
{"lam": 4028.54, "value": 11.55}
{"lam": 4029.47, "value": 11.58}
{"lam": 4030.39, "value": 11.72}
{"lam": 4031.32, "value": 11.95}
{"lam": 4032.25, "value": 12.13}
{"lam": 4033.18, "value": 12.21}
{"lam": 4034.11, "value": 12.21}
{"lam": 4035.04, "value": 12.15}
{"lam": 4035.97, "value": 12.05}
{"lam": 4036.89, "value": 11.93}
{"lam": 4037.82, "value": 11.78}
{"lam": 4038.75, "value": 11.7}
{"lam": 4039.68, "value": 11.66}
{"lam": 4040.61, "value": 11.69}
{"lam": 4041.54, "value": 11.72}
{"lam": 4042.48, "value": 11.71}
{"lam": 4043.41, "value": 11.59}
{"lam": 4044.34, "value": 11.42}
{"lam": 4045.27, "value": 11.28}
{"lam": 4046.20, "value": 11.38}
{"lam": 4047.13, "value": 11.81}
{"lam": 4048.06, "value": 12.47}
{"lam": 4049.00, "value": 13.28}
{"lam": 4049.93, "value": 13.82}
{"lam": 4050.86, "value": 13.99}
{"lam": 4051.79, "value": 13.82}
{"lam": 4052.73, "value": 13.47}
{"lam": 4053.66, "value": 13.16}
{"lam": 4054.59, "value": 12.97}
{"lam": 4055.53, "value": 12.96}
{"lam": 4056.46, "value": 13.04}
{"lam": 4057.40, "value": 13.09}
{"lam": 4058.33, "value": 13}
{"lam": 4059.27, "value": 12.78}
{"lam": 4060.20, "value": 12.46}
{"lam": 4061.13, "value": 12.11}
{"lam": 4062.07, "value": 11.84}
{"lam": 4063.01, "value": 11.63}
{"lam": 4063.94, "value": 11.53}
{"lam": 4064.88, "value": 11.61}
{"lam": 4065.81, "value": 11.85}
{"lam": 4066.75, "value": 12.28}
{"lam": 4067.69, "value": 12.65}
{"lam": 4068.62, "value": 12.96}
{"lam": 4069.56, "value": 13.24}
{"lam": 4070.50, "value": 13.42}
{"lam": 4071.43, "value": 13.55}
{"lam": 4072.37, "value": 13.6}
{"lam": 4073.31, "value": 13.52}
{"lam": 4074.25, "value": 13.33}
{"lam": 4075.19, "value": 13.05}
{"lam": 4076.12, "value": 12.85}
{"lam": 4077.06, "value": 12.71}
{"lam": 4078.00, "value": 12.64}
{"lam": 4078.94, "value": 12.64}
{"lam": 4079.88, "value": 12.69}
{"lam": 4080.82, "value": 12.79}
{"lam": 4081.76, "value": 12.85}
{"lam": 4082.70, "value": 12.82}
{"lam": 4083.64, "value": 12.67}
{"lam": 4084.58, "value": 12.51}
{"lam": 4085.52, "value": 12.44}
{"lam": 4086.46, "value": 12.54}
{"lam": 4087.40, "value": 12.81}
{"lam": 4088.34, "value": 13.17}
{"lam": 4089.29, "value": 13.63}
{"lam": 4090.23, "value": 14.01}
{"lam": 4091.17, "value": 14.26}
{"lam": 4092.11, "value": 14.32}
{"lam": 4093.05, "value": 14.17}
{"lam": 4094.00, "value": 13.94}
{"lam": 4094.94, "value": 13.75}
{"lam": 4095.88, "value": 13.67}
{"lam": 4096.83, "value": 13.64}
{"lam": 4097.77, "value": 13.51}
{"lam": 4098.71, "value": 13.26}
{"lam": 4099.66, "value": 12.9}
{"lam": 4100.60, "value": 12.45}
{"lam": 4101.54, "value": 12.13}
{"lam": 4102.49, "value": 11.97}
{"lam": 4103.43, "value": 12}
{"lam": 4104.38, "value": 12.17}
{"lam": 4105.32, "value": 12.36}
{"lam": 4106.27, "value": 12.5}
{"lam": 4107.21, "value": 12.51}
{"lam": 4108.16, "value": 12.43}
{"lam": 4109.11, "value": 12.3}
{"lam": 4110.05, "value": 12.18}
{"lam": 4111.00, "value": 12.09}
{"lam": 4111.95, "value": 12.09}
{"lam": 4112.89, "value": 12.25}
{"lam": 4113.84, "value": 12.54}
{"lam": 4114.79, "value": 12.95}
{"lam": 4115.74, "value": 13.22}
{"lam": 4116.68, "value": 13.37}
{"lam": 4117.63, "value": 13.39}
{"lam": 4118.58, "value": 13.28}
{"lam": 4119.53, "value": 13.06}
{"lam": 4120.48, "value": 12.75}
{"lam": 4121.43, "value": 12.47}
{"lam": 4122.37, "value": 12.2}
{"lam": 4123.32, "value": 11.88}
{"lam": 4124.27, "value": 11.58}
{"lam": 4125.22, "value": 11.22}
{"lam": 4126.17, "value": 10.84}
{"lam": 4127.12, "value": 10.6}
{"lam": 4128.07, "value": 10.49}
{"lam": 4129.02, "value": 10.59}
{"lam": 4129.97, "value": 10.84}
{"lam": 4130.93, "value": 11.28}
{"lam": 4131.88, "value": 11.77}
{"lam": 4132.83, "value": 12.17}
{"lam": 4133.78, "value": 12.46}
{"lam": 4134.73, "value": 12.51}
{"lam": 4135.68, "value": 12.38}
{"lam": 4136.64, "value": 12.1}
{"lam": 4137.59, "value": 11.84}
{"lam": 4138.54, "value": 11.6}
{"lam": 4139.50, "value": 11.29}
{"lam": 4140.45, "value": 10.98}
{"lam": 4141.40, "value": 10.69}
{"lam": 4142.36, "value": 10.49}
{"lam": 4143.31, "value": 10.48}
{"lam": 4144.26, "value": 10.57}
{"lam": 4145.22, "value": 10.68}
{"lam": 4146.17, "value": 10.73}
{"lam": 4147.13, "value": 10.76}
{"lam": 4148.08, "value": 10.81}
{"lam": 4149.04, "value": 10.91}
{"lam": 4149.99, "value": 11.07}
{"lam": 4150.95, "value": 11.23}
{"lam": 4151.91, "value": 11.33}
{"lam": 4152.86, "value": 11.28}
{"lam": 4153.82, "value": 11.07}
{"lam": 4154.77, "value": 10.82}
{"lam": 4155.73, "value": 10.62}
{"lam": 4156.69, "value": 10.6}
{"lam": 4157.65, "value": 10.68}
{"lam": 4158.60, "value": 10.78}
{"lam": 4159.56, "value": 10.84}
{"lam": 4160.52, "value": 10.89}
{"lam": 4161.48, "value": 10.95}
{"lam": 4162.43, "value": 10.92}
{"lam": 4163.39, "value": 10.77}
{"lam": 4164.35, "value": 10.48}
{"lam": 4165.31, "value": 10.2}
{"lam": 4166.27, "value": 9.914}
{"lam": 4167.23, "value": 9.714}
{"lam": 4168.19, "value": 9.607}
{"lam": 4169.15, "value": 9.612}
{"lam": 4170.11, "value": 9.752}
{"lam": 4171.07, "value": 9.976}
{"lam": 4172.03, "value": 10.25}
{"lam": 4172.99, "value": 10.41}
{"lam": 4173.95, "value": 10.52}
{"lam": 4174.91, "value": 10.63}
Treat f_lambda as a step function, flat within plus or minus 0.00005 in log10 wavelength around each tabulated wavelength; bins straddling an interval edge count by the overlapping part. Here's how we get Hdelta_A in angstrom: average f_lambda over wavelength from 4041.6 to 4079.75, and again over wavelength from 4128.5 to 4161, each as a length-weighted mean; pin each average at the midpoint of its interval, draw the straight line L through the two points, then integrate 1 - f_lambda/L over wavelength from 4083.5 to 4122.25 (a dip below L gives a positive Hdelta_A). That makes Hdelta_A -3.31 angstrom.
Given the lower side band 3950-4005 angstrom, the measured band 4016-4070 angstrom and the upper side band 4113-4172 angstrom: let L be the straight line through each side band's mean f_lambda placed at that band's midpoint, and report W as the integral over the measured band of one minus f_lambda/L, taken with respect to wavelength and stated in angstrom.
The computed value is -2.3 angstrom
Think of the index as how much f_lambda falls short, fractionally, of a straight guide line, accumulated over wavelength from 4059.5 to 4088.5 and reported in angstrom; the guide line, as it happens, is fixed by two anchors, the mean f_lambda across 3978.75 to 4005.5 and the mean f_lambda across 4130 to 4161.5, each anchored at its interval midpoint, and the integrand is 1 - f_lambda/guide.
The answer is -2.9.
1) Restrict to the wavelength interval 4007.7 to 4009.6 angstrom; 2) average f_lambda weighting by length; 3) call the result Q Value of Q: 13.1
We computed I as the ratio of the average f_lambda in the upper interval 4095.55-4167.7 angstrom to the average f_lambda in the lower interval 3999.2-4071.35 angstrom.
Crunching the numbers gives 0.95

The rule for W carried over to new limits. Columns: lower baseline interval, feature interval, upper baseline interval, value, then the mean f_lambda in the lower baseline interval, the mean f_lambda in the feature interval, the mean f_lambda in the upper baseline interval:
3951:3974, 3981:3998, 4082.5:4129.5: 0.5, 12.2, 11.9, 12.6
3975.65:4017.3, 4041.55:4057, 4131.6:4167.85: -1.1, 12.2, 12.6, 11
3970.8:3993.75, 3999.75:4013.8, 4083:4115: 0.1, 12.3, 12.3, 12.9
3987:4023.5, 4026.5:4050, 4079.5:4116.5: 0.8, 12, 11.9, 12.9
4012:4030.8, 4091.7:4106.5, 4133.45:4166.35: -2.0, 12.1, 13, 11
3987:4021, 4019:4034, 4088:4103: 0.3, 12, 12.1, 13.4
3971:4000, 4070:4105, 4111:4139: -2.9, 12.1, 13.1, 12.1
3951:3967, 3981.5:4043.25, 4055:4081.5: 2.1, 12.2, 12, 12.7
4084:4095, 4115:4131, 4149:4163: 0.3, 13.4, 12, 10.9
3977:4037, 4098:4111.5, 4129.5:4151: -1.0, 12.1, 12.4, 11.3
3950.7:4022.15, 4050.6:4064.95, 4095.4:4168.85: -1.0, 12.2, 12.7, 11.6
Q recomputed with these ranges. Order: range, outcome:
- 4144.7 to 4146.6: 10.7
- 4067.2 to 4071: 13.1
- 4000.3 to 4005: 11.7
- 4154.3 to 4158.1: 10.7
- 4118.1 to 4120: 13.1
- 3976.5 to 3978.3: 12.7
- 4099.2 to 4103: 12.4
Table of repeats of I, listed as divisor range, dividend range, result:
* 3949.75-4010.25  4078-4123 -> 1.06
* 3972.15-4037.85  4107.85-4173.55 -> 0.93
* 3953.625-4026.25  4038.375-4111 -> 1.04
